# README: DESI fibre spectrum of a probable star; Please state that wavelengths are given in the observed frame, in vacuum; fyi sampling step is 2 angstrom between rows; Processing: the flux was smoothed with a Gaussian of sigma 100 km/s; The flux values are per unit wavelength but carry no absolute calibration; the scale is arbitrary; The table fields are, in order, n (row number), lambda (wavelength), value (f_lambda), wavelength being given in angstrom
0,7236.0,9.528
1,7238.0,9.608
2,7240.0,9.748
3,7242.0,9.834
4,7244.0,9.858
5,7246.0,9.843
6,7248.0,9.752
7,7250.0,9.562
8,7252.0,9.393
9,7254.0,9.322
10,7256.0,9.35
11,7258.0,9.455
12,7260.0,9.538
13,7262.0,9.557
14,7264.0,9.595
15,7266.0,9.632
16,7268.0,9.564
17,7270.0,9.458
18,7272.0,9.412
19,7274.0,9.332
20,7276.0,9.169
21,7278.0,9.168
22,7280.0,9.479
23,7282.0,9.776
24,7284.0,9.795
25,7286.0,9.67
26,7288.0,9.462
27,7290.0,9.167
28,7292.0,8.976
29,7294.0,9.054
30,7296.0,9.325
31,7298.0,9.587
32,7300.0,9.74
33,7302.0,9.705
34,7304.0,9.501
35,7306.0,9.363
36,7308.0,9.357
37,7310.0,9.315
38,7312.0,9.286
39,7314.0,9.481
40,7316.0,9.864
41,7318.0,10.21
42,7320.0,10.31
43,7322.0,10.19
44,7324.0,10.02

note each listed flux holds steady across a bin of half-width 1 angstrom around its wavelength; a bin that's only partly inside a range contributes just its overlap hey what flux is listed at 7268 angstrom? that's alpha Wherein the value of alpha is 9.564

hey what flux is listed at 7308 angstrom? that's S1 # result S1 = 9.357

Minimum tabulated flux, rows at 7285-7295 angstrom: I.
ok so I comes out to 8.976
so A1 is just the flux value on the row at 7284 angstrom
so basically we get 9.795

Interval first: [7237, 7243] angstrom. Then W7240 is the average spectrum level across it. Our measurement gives 9.73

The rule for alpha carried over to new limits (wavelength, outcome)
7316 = 9.864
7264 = 9.595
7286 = 9.67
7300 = 9.74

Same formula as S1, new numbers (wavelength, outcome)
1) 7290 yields 9.167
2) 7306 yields 9.363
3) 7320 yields 10.31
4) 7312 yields 9.286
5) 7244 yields 9.858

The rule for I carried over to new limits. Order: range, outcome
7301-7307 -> 9.363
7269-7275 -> 9.332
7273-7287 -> 9.168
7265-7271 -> 9.458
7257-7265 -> 9.455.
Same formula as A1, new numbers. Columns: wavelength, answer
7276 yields 9.169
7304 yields 9.501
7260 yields 9.538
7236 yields 9.528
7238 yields 9.608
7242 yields 9.834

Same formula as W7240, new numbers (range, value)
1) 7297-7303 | 9.68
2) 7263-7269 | 9.6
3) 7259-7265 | 9.56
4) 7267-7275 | 9.44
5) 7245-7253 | 9.64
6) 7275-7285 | 9.48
